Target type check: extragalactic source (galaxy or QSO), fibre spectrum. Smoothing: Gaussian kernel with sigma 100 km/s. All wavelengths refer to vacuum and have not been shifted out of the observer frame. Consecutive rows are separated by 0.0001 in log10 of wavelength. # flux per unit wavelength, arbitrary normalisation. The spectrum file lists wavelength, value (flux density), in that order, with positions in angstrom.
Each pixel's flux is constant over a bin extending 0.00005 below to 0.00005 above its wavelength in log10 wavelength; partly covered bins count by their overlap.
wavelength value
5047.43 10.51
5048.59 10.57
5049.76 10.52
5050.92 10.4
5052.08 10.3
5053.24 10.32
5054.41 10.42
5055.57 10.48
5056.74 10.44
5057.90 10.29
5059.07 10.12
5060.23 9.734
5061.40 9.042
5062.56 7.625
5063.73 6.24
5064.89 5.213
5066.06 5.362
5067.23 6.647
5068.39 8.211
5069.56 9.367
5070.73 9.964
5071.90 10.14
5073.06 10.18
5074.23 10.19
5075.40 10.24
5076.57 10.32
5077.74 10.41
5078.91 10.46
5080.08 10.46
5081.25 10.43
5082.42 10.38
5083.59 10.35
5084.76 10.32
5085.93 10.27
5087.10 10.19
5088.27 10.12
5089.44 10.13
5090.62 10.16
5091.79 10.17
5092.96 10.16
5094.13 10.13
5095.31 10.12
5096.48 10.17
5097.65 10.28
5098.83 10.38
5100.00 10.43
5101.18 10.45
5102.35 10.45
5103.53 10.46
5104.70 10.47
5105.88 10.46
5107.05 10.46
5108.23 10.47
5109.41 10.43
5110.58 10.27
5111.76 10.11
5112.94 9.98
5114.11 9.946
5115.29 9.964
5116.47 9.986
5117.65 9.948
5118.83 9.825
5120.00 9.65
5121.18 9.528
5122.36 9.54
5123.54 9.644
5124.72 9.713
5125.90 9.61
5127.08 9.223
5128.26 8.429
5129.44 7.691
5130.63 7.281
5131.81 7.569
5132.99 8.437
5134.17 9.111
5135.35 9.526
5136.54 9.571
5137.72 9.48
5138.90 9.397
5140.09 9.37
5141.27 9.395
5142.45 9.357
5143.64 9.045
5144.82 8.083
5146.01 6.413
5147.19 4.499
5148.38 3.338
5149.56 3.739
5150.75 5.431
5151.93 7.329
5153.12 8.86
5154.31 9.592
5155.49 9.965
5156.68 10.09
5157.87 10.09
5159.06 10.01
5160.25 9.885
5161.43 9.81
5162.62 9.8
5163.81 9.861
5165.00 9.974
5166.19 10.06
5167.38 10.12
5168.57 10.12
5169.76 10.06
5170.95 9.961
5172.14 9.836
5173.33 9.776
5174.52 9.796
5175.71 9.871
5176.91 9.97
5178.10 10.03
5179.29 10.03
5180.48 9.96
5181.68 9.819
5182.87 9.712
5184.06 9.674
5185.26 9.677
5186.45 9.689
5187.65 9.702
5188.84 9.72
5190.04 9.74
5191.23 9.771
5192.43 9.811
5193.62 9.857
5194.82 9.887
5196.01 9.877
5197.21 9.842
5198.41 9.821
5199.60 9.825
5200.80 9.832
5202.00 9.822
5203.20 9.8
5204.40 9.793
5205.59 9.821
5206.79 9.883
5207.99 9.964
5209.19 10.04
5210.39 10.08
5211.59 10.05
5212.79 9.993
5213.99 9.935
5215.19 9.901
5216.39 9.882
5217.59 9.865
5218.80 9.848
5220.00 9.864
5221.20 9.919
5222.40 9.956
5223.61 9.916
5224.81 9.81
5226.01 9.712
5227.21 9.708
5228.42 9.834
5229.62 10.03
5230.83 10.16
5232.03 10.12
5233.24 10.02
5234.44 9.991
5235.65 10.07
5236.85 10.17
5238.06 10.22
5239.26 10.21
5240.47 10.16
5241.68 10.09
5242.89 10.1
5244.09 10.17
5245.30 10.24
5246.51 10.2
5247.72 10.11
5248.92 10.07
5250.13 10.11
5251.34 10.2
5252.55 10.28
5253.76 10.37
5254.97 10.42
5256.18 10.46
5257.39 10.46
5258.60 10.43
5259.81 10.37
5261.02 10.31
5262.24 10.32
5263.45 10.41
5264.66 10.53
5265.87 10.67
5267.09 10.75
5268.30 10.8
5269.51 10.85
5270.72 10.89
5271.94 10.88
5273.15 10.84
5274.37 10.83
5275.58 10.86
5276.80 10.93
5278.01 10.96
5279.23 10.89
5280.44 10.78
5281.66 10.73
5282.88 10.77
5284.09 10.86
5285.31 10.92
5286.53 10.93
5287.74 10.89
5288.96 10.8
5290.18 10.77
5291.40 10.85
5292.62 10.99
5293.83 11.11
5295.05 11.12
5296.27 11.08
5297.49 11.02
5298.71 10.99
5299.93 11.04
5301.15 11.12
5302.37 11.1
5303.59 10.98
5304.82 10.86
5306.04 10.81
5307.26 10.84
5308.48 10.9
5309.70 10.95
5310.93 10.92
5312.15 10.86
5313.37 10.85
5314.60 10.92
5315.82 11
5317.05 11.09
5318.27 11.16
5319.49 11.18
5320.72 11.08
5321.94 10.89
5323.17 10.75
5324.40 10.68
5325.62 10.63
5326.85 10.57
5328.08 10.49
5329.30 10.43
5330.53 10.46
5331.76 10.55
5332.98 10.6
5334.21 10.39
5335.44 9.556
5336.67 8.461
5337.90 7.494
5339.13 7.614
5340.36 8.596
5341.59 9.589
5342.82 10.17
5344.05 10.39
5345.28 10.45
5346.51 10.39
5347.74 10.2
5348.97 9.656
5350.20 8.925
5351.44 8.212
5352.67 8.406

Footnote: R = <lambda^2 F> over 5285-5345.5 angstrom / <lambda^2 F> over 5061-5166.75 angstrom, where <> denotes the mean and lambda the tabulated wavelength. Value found 1.2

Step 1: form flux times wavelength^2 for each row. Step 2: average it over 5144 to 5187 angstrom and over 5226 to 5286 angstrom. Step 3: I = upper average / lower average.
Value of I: 1.19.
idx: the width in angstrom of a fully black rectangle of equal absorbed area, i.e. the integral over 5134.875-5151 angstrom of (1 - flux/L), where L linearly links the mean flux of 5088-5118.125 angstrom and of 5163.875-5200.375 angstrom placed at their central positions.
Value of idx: 3.9 angstrom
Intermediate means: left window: 10.2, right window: 9.87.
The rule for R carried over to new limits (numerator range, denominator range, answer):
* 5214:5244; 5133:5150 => 1.30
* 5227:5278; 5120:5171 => 1.23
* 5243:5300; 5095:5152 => 1.24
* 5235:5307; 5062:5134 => 1.18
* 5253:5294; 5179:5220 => 1.12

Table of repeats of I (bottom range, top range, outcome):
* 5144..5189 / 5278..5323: 1.27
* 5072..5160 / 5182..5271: 1.11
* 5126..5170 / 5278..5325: 1.34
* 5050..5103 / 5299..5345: 1.18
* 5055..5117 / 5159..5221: 1.05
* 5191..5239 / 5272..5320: 1.14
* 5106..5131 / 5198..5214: 1.06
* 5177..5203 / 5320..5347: 1.08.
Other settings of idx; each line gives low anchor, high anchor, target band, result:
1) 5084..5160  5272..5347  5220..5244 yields 0.1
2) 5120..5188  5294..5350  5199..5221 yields -0.9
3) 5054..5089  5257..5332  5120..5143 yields 1.8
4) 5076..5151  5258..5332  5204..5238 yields 1.0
